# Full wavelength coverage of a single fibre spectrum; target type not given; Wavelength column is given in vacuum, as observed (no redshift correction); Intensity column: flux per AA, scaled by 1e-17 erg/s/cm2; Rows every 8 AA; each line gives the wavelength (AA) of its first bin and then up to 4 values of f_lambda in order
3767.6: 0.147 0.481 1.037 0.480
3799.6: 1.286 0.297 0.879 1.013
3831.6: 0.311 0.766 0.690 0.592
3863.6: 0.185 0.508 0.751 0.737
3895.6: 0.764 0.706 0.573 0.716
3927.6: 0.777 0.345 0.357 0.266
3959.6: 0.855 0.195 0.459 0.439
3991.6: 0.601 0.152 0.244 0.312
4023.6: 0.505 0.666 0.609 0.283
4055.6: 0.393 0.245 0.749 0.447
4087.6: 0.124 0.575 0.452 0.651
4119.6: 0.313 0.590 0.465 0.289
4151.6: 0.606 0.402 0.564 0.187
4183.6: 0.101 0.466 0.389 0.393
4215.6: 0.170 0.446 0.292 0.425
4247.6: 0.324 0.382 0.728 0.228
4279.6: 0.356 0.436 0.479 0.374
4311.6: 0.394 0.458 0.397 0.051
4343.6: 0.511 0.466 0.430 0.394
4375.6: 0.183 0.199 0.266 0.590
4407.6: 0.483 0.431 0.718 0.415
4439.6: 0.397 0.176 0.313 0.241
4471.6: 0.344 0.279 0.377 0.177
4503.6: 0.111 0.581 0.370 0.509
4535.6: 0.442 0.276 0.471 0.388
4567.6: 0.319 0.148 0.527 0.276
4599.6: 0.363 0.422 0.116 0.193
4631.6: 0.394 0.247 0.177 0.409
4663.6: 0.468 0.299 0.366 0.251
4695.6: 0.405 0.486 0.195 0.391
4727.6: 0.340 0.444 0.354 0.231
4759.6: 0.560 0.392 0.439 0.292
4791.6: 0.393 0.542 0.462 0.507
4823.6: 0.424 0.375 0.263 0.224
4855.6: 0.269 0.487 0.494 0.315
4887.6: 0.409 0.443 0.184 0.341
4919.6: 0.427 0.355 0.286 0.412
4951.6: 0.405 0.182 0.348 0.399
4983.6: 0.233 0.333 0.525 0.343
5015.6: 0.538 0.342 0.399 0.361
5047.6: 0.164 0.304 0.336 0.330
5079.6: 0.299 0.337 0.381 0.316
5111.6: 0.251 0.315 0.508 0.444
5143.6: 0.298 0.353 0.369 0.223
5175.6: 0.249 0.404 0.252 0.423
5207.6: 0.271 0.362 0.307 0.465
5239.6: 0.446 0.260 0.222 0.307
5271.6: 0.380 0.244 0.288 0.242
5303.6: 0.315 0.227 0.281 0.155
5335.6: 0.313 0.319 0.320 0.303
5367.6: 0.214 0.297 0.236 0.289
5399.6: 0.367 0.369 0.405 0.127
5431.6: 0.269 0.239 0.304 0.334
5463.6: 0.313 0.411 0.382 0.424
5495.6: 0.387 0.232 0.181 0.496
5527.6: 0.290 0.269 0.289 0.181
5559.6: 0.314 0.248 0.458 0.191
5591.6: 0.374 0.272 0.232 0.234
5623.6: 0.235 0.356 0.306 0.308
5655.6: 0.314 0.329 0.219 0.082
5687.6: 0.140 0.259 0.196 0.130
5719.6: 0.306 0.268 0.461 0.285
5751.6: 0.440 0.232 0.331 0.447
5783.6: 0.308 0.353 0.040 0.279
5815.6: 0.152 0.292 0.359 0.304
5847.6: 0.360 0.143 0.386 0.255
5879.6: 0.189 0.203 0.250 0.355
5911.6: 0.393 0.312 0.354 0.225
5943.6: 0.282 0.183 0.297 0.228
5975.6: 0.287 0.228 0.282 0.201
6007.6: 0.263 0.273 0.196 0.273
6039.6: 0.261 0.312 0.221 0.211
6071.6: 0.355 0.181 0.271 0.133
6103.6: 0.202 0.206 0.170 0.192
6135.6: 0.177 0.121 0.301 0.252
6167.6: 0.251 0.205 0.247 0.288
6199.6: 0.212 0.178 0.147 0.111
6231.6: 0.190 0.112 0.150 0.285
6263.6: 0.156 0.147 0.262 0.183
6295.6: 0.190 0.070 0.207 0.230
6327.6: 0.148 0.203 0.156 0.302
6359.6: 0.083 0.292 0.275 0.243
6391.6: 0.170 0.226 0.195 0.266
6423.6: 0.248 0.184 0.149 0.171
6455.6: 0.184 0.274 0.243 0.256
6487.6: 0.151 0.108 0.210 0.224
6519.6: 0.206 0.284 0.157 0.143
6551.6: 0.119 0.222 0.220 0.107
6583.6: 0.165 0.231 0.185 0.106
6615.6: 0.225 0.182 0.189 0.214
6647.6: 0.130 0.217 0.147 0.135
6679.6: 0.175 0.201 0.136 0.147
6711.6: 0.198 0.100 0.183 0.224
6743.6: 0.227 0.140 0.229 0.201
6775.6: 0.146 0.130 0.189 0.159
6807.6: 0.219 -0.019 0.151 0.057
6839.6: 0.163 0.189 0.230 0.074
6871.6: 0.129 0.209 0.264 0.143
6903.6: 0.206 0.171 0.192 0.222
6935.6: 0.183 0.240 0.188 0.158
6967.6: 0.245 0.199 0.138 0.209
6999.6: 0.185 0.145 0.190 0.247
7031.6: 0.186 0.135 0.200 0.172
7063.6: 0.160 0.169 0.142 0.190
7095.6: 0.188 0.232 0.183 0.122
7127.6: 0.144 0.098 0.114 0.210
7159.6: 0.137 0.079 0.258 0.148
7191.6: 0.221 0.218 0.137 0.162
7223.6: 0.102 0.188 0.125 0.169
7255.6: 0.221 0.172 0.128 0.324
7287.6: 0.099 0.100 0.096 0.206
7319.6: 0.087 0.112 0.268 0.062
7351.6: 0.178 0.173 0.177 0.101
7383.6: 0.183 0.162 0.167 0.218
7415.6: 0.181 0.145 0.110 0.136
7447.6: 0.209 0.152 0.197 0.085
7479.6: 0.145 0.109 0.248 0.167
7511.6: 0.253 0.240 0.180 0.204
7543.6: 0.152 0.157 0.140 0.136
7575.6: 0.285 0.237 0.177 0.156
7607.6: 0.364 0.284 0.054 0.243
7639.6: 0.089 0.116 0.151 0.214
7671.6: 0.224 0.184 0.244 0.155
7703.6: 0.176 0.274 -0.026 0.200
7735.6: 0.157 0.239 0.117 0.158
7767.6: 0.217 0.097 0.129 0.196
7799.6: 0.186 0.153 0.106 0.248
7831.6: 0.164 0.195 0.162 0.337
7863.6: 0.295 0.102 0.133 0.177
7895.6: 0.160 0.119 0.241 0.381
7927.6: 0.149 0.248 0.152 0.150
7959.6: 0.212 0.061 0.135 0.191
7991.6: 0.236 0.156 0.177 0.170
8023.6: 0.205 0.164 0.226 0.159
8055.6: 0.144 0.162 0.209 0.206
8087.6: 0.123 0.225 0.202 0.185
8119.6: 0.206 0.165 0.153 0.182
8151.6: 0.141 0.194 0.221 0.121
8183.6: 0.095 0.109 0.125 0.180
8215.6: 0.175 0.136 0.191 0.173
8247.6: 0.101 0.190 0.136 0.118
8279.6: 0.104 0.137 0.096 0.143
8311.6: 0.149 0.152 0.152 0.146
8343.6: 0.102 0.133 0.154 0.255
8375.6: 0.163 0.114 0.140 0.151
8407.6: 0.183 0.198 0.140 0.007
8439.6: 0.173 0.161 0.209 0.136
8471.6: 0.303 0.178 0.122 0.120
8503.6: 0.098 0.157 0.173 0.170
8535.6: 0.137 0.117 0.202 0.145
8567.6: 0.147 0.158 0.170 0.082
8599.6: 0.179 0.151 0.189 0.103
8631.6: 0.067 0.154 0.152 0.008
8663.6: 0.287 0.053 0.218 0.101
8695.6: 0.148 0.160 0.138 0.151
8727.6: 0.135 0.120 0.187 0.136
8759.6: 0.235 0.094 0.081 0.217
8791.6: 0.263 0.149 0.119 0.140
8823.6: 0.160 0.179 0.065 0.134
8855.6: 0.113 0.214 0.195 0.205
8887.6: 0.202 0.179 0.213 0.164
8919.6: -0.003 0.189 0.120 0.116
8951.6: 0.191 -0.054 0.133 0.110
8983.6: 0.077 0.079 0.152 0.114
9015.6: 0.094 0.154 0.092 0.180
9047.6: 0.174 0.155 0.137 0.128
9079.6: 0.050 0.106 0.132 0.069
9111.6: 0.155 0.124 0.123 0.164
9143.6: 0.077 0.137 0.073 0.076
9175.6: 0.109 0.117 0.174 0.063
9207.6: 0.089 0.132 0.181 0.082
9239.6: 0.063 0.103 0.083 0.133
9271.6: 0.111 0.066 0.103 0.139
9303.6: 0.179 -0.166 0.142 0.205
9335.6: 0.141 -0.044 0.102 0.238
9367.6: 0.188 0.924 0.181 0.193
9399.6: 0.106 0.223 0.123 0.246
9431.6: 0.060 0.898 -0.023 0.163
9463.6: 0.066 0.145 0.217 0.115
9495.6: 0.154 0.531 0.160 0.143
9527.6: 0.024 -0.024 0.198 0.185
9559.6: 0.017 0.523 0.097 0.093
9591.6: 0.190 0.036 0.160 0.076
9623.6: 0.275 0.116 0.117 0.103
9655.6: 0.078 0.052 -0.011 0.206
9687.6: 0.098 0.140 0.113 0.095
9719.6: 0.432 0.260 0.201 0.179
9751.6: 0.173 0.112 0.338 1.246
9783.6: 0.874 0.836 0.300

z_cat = 1.622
